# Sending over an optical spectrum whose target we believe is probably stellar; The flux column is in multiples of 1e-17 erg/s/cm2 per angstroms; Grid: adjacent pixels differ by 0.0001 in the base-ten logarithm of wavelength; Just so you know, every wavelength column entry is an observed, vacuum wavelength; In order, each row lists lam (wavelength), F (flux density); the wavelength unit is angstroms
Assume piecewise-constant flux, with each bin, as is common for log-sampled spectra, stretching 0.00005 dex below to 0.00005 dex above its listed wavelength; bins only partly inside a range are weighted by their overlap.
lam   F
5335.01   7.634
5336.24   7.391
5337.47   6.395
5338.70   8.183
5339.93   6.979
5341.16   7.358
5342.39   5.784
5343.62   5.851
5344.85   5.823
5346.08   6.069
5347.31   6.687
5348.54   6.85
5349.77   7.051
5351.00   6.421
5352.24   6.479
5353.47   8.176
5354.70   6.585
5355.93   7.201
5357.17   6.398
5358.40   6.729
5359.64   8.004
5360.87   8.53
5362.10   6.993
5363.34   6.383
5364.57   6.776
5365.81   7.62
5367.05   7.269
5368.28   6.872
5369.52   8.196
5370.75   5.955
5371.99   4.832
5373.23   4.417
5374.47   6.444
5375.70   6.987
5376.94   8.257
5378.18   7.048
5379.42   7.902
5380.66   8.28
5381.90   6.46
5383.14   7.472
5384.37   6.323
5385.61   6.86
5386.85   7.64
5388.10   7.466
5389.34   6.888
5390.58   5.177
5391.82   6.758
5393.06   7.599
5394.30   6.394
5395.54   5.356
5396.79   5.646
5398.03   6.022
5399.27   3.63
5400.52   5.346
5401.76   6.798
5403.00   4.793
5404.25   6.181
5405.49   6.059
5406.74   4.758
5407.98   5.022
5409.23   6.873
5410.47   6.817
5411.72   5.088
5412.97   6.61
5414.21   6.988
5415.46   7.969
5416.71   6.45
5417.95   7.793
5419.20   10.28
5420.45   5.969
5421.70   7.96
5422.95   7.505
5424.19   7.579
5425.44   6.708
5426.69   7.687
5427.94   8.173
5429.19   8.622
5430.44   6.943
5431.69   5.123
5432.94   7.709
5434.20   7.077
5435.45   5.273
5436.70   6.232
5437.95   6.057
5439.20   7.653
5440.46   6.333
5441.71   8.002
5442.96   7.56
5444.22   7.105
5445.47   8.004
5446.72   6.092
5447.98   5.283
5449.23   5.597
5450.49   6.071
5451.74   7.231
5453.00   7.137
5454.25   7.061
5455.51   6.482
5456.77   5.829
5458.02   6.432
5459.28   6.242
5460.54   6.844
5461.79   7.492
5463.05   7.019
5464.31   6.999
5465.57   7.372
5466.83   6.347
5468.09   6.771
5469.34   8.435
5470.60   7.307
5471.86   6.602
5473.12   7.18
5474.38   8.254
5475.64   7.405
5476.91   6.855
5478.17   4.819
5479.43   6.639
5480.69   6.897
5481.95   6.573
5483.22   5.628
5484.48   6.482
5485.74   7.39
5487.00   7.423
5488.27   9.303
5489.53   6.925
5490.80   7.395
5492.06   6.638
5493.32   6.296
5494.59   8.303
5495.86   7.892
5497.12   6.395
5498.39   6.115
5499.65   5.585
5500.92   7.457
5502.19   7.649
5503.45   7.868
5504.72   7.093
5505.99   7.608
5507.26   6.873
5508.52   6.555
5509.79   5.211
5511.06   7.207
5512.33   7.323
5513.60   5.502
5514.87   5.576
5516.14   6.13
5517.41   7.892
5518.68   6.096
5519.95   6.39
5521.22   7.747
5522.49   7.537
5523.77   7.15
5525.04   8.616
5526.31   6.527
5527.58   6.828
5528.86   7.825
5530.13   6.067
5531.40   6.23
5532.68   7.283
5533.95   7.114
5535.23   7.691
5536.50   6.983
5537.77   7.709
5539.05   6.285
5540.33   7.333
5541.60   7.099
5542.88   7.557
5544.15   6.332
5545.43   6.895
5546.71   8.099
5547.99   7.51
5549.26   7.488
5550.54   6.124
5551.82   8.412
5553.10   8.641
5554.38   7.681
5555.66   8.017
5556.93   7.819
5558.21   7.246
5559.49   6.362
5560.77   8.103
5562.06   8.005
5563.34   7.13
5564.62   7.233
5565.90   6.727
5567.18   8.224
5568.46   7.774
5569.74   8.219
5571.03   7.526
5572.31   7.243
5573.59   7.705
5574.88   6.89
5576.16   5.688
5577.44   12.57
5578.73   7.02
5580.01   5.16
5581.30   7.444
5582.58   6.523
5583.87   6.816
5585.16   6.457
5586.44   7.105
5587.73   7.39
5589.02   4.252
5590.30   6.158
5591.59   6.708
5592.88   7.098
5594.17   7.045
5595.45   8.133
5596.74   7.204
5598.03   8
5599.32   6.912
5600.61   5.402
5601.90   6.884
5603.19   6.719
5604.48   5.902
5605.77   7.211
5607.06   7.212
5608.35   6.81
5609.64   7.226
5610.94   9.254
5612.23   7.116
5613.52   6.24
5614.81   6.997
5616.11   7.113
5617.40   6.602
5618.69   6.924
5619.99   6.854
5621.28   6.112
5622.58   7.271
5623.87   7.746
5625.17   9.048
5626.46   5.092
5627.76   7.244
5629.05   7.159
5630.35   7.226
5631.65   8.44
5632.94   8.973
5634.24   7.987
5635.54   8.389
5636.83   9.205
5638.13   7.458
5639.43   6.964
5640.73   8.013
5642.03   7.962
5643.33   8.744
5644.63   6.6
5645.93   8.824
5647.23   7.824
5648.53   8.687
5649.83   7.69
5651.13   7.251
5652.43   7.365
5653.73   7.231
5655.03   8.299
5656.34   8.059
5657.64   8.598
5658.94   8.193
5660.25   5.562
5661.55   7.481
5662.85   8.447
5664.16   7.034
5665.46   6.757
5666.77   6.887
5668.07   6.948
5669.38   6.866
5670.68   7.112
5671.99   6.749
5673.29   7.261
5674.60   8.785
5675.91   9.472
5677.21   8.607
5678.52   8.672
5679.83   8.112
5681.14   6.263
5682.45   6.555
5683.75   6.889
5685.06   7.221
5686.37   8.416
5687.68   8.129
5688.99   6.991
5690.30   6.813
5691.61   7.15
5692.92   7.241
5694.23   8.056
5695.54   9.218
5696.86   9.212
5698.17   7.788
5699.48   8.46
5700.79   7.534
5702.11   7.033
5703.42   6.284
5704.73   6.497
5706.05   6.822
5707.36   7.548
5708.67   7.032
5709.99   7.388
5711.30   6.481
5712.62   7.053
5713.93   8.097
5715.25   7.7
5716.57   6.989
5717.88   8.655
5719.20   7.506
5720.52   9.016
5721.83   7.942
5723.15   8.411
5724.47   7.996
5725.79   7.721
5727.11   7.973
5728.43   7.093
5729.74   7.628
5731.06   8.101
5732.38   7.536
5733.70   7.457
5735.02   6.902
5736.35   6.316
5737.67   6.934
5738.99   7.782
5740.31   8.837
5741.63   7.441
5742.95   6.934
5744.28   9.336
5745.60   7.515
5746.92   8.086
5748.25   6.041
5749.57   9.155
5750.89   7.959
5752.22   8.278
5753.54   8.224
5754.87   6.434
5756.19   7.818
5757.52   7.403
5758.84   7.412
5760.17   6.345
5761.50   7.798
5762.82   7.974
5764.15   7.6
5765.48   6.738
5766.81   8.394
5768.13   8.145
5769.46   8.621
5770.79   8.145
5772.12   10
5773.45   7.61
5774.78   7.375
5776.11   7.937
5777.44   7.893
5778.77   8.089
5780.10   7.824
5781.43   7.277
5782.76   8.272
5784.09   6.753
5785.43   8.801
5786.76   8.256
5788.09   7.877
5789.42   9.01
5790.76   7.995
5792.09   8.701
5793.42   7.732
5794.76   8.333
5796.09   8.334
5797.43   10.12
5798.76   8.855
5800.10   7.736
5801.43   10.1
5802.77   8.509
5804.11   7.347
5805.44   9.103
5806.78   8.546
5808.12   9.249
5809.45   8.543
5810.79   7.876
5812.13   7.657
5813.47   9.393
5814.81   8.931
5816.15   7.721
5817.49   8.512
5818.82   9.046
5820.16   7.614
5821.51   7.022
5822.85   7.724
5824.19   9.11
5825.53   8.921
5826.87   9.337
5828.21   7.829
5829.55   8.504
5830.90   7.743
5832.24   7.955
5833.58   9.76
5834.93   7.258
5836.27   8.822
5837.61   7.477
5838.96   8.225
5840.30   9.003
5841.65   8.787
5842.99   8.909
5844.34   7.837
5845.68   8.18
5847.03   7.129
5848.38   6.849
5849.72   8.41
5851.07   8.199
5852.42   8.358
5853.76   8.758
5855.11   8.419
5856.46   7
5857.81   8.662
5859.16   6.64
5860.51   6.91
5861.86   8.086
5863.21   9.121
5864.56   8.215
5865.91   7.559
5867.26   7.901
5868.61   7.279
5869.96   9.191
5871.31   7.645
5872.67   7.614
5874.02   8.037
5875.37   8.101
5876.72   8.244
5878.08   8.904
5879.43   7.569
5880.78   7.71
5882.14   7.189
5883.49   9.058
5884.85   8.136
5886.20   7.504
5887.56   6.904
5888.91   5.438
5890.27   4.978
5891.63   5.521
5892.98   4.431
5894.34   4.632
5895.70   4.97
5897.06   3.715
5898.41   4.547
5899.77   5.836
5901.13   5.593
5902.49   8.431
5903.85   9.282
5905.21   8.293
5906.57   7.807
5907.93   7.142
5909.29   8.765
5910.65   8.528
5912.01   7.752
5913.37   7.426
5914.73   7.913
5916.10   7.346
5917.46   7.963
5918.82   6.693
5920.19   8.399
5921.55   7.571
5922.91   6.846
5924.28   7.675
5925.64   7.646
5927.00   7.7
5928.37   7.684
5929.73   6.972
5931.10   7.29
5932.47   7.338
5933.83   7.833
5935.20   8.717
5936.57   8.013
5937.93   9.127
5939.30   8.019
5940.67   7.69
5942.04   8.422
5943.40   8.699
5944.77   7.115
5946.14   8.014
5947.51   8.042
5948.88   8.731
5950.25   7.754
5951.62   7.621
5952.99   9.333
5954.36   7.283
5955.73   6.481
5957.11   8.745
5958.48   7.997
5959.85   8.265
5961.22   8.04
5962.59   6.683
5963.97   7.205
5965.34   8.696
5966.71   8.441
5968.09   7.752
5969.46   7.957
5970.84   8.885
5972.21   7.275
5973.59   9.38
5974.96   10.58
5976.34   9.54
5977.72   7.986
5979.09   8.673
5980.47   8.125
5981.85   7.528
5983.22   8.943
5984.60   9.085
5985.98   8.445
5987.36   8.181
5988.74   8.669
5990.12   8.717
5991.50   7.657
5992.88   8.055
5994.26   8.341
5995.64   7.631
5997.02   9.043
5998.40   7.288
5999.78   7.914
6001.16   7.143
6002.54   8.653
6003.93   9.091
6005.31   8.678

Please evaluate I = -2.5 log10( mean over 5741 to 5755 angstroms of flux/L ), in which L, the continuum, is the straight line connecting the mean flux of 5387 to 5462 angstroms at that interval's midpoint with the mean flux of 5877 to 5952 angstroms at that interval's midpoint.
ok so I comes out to -0.10 mag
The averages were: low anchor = 6.63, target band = 7.81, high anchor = 7.37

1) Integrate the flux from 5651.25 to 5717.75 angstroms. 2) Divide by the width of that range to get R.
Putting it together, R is 7.51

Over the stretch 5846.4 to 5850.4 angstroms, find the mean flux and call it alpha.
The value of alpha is 7.47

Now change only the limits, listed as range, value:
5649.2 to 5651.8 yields 7.47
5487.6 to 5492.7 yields 7.56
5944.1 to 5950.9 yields 7.93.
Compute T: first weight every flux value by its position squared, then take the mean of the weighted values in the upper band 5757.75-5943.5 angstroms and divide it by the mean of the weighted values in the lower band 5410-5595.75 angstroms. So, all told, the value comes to 1.3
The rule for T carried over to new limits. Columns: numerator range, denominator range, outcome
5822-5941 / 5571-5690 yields 1.13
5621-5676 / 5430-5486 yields 1.21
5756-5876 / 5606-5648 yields 1.16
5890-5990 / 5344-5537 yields 1.35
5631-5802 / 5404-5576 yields 1.20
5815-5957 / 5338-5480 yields 1.35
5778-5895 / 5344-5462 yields 1.39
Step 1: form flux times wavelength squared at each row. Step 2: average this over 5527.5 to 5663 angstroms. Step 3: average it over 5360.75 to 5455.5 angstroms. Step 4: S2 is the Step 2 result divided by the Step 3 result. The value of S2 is 1.17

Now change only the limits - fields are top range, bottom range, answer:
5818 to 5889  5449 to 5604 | 1.28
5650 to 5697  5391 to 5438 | 1.27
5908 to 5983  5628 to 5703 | 1.14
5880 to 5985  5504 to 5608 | 1.22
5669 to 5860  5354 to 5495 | 1.32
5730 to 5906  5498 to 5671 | 1.17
